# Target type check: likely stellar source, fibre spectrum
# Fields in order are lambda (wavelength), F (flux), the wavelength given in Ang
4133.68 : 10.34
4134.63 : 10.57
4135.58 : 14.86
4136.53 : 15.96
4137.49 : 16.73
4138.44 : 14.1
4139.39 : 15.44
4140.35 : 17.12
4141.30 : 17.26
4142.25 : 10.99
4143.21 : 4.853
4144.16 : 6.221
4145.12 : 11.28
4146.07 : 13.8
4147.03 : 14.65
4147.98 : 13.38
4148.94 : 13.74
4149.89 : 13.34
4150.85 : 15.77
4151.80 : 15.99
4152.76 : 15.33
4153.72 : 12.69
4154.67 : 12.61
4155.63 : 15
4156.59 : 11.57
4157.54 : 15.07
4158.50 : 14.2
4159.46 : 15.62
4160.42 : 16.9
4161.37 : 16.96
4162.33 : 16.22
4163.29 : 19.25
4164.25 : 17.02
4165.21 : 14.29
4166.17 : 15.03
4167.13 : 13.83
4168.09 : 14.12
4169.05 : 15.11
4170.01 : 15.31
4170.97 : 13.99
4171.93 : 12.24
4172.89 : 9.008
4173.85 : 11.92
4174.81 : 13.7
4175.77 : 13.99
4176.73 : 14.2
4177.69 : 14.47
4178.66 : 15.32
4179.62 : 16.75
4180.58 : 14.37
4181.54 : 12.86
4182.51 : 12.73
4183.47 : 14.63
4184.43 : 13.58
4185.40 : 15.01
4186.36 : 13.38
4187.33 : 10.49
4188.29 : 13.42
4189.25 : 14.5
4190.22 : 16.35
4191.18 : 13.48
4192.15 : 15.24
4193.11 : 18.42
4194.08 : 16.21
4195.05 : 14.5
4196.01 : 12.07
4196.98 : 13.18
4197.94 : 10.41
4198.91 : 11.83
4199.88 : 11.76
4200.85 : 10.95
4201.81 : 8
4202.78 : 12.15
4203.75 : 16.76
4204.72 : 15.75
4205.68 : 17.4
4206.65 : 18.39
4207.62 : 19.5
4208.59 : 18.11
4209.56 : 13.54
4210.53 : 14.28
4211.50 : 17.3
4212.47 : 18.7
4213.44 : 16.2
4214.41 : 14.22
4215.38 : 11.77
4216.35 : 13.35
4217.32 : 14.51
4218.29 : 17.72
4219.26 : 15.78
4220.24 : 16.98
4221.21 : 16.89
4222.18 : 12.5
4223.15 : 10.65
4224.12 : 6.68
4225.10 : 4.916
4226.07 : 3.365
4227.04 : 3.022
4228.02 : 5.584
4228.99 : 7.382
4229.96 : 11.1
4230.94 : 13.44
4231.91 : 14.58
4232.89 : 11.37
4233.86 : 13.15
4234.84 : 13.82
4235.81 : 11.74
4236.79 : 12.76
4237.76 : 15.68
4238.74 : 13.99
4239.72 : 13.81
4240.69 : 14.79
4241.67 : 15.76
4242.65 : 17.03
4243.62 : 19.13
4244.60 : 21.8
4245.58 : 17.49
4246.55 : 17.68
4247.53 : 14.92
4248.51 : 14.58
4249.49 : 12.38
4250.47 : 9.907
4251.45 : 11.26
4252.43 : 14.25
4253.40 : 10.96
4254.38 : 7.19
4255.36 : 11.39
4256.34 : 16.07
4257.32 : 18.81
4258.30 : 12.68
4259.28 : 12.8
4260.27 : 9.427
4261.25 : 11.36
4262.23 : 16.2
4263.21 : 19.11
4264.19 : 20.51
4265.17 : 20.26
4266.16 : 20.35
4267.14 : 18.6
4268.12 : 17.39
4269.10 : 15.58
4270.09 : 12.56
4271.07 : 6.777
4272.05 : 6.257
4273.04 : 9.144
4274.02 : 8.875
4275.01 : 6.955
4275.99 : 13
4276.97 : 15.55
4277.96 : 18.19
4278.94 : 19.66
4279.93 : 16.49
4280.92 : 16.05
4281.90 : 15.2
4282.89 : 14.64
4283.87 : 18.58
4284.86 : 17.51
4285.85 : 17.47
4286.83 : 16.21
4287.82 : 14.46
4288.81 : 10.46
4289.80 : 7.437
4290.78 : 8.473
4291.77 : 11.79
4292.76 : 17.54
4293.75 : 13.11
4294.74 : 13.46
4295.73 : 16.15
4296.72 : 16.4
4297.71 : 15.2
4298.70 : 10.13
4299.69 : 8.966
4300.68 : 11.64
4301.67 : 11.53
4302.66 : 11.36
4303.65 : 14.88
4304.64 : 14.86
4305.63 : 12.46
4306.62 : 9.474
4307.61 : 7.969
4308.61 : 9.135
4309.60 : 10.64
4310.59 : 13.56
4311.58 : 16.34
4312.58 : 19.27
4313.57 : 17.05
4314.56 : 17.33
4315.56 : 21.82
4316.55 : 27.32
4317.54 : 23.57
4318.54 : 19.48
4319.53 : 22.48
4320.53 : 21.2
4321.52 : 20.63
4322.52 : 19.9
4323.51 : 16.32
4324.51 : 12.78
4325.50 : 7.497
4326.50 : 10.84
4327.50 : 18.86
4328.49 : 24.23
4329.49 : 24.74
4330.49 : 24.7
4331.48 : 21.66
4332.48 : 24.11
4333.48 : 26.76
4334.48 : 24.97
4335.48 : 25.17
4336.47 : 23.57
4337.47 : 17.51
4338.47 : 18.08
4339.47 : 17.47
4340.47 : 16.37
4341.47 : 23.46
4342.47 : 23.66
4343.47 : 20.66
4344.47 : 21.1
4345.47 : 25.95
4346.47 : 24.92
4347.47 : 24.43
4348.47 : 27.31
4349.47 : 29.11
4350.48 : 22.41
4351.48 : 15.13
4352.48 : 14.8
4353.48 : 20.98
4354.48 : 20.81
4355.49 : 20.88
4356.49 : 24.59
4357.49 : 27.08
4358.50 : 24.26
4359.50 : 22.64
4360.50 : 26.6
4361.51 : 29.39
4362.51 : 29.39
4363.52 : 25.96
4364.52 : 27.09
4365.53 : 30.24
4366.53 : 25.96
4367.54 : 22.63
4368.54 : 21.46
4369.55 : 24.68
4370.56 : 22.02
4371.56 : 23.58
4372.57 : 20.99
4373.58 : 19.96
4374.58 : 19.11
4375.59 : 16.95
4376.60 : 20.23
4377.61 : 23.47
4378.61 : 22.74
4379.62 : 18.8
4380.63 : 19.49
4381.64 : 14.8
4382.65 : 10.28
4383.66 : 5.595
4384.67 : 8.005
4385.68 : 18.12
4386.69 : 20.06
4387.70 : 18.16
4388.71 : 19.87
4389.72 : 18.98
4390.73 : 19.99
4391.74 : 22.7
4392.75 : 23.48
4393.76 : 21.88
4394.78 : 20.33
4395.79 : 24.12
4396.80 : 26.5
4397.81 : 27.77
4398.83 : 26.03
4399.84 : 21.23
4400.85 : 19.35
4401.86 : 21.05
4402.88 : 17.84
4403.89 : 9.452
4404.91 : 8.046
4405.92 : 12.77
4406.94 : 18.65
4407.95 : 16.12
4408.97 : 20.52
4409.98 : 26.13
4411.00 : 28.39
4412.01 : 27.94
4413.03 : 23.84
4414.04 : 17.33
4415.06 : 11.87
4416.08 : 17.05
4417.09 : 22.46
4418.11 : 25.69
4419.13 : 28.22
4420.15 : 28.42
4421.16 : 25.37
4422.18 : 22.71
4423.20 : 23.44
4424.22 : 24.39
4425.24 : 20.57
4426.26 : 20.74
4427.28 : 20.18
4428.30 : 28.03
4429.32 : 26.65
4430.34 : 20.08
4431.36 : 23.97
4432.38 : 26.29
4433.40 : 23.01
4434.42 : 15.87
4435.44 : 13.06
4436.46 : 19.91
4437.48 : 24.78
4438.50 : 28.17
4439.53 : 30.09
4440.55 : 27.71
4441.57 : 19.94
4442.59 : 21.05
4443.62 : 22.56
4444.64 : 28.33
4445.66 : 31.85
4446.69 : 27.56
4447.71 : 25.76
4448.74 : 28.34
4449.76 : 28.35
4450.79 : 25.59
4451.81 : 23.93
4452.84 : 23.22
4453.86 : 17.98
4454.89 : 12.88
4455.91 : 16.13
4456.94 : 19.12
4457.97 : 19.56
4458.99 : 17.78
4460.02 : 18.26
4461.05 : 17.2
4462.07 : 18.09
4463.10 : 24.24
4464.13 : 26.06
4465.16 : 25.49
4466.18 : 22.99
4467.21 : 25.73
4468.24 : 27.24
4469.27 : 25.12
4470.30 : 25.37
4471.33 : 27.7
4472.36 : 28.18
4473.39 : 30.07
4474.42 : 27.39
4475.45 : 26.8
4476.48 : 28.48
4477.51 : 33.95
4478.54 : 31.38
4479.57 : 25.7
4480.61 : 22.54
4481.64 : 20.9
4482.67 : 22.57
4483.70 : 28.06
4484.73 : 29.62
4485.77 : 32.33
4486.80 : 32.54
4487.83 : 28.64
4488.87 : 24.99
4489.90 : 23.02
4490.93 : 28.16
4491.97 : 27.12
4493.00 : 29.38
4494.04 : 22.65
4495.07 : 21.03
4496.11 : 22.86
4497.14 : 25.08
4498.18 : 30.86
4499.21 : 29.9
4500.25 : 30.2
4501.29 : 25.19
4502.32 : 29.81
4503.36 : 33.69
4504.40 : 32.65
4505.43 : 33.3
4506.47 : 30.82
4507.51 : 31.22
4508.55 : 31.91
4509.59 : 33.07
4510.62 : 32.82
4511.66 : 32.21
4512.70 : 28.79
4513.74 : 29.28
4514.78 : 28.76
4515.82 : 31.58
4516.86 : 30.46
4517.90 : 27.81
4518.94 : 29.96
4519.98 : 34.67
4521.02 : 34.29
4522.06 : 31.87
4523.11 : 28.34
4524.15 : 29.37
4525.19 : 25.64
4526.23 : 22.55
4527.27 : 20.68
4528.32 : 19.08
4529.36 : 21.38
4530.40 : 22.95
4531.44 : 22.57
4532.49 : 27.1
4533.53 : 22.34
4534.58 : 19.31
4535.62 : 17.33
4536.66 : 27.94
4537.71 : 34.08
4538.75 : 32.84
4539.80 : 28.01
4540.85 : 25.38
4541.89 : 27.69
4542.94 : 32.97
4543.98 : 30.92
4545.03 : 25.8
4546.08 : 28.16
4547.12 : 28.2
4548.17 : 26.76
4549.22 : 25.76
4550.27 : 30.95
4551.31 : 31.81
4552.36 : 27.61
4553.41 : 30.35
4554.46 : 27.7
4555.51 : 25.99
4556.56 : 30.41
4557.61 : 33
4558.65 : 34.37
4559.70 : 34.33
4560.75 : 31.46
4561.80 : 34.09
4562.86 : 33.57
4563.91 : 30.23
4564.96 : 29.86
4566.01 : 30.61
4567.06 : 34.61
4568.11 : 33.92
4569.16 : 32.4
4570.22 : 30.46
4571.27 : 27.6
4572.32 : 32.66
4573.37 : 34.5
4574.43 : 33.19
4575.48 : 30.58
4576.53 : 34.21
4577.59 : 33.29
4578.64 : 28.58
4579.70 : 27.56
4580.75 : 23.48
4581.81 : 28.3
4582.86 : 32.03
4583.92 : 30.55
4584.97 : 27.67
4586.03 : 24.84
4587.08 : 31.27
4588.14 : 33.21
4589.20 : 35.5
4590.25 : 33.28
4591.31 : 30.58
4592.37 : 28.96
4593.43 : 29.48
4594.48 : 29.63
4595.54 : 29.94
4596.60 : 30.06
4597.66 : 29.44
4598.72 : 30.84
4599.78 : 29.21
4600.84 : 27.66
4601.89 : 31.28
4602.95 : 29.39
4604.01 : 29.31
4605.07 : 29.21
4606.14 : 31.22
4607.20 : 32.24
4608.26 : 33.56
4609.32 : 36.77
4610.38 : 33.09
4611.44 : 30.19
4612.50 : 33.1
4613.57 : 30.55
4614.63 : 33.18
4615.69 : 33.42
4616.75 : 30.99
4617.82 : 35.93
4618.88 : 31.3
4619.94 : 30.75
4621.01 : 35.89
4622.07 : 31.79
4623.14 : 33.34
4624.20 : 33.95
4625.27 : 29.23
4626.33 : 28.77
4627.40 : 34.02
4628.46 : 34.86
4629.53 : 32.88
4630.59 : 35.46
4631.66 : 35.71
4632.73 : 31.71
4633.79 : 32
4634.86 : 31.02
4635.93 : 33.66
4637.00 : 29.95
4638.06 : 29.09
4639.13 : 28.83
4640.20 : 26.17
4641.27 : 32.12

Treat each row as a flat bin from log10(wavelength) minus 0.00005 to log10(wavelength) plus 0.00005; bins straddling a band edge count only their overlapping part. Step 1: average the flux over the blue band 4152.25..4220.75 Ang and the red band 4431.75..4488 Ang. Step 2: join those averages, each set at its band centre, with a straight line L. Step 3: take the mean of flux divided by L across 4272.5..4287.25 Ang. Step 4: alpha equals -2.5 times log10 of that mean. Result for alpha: 0.21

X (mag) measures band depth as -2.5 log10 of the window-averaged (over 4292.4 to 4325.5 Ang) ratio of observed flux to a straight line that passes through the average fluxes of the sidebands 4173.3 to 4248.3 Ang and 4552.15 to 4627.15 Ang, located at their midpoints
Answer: 0.19 mag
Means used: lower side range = 13.8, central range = 15.5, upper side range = 31.2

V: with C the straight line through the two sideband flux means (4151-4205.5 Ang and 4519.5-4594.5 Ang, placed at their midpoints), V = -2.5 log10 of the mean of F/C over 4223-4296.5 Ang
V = 0.28 mag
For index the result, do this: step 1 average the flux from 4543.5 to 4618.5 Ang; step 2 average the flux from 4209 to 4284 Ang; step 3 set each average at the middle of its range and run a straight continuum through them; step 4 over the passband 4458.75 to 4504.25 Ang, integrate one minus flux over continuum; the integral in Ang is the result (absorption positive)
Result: -1.1 Ang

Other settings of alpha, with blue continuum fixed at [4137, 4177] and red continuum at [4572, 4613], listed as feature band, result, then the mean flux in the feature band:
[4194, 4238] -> 0.24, 13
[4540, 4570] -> -0.04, 30.3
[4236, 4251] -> 0.13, 15.4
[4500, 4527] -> -0.10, 30.3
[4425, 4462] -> 0.11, 22.6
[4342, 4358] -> -0.06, 22.7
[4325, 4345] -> 0.01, 20.8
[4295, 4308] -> 0.49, 12.4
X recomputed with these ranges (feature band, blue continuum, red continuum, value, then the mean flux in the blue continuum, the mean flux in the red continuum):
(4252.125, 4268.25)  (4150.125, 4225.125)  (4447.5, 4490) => 0.13 mag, 14.3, 24.8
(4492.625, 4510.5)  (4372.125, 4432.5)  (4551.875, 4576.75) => -0.07 mag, 20.5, 31.6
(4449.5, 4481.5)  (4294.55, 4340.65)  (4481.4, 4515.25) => 0.12 mag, 17.3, 28.7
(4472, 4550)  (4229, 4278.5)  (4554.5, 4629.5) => -0.03 mag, 14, 31.3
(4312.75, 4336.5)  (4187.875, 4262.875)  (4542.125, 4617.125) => -0.12 mag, 13.6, 30.7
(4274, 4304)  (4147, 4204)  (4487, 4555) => 0.32 mag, 14.1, 28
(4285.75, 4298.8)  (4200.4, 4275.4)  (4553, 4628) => 0.21 mag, 13.6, 31.2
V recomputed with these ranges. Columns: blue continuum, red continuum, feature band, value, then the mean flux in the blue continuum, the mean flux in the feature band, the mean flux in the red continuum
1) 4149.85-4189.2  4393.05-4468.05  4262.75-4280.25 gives 0.18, 14.3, 14.7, 22.2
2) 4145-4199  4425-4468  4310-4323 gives -0.06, 14.3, 19.9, 22.8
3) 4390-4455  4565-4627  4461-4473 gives 0.00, 22.5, 24.8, 31.2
